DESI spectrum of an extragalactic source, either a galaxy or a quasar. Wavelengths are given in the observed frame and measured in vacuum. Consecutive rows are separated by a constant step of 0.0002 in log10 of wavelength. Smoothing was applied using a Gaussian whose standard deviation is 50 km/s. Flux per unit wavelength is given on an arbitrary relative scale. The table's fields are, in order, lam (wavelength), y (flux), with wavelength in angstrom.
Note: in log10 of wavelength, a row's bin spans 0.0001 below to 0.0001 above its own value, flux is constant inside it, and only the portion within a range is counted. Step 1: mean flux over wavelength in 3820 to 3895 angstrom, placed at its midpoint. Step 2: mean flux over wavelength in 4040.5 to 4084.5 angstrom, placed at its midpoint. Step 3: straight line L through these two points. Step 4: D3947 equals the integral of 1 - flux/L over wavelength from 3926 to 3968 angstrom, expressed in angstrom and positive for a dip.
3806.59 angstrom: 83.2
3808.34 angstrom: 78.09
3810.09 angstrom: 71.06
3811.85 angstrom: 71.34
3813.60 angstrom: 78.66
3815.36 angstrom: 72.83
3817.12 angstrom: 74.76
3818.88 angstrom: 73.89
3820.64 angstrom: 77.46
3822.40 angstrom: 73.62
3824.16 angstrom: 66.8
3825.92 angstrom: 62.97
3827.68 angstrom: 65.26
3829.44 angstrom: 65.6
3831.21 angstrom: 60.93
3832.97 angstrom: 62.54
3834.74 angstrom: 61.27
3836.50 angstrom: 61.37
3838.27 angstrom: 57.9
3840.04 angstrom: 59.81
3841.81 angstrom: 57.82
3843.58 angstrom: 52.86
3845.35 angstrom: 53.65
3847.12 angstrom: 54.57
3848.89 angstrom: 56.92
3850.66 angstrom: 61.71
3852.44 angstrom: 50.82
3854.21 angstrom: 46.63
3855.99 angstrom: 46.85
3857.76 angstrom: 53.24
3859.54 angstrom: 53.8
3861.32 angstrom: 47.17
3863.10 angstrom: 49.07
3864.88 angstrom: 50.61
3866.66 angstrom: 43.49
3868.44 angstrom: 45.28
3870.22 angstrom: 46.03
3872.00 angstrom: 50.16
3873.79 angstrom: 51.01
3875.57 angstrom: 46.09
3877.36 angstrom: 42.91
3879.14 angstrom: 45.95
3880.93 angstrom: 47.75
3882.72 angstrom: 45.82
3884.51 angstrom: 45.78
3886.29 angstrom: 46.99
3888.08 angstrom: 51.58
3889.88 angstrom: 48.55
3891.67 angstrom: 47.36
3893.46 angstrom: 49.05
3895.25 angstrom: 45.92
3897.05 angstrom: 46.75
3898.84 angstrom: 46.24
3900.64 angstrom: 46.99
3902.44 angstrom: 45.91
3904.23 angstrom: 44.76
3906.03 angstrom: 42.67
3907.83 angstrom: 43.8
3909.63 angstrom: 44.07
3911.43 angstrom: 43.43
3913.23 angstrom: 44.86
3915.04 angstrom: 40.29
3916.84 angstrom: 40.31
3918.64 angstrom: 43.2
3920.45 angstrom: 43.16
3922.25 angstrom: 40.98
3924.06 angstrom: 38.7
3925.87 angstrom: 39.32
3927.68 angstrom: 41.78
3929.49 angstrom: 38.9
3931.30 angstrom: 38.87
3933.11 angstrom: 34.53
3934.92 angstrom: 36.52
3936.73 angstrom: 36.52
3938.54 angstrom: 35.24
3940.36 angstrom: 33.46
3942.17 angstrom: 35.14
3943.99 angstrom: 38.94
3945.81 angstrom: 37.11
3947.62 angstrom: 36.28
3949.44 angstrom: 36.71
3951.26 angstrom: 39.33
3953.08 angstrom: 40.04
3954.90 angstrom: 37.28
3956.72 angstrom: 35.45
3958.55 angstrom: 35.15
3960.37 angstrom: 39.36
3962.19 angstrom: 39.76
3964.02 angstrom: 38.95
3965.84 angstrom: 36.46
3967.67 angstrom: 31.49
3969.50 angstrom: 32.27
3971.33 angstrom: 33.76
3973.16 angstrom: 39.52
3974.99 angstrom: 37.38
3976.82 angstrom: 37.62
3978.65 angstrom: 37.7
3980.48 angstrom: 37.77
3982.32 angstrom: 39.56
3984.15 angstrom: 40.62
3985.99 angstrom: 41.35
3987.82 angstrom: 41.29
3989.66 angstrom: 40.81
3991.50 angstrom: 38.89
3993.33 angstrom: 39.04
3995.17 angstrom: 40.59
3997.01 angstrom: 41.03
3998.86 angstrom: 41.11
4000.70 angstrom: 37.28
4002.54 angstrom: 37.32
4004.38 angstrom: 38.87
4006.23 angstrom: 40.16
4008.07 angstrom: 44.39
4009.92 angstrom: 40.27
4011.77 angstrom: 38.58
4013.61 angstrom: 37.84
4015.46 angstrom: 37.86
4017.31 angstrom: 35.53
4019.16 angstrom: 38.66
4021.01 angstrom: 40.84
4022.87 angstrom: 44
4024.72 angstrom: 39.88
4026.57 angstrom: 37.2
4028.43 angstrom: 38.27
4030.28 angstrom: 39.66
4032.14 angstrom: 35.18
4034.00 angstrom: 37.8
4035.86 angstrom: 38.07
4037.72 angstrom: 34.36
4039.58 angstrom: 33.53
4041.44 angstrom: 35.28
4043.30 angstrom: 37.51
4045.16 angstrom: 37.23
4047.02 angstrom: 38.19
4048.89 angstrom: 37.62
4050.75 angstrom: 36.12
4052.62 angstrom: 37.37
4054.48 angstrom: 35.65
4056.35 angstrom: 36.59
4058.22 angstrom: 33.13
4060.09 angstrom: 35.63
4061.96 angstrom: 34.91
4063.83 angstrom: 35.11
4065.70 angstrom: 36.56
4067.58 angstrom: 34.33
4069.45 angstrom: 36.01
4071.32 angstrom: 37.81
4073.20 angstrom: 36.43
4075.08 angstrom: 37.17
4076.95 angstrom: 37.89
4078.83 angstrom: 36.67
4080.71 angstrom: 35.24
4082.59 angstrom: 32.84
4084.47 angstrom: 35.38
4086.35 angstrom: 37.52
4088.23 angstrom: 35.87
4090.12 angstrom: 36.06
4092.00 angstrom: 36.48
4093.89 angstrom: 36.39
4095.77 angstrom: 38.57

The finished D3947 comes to 8.1 angstrom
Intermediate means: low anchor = 53.8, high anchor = 36.1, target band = 37.2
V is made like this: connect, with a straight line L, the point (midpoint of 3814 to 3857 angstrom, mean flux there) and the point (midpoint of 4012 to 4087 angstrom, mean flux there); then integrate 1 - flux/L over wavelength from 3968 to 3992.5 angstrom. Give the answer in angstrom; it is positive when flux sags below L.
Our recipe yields 3.6 angstrom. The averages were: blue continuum 61.8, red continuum 36.8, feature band 38.2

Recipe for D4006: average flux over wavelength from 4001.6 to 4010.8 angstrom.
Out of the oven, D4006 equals 40.2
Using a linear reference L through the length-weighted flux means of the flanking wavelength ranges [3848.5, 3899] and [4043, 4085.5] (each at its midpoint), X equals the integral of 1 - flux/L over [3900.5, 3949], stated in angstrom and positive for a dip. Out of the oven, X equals 5.6 angstrom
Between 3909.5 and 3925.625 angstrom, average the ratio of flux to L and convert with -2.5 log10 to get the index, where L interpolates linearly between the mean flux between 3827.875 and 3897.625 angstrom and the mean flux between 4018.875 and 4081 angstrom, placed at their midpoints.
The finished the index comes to 0.13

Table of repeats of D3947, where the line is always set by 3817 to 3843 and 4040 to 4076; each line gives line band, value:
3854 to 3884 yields 6.17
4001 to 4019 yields 1.44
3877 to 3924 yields 9.25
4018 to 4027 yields 0.12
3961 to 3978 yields 3.93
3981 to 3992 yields 1.18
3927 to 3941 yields 4.03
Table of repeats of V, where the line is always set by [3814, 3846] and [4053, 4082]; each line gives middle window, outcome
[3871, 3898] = 5.0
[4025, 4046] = 1.6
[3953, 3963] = 2.4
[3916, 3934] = 4.5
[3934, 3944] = 3.1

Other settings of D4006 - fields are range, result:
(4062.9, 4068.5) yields 35.3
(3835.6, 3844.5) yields 57.9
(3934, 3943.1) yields 35.4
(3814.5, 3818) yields 73.7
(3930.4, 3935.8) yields 36.7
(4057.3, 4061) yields 34.4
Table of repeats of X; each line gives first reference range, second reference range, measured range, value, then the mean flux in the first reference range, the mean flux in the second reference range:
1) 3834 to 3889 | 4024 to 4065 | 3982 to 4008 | 0.3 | 51.1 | 36.5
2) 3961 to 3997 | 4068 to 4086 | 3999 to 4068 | -0.8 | 38.2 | 36.2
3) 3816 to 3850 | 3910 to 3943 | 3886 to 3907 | 0.0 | 63.2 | 39.3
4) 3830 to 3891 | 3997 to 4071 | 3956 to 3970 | 2.3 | 51.7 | 37.6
